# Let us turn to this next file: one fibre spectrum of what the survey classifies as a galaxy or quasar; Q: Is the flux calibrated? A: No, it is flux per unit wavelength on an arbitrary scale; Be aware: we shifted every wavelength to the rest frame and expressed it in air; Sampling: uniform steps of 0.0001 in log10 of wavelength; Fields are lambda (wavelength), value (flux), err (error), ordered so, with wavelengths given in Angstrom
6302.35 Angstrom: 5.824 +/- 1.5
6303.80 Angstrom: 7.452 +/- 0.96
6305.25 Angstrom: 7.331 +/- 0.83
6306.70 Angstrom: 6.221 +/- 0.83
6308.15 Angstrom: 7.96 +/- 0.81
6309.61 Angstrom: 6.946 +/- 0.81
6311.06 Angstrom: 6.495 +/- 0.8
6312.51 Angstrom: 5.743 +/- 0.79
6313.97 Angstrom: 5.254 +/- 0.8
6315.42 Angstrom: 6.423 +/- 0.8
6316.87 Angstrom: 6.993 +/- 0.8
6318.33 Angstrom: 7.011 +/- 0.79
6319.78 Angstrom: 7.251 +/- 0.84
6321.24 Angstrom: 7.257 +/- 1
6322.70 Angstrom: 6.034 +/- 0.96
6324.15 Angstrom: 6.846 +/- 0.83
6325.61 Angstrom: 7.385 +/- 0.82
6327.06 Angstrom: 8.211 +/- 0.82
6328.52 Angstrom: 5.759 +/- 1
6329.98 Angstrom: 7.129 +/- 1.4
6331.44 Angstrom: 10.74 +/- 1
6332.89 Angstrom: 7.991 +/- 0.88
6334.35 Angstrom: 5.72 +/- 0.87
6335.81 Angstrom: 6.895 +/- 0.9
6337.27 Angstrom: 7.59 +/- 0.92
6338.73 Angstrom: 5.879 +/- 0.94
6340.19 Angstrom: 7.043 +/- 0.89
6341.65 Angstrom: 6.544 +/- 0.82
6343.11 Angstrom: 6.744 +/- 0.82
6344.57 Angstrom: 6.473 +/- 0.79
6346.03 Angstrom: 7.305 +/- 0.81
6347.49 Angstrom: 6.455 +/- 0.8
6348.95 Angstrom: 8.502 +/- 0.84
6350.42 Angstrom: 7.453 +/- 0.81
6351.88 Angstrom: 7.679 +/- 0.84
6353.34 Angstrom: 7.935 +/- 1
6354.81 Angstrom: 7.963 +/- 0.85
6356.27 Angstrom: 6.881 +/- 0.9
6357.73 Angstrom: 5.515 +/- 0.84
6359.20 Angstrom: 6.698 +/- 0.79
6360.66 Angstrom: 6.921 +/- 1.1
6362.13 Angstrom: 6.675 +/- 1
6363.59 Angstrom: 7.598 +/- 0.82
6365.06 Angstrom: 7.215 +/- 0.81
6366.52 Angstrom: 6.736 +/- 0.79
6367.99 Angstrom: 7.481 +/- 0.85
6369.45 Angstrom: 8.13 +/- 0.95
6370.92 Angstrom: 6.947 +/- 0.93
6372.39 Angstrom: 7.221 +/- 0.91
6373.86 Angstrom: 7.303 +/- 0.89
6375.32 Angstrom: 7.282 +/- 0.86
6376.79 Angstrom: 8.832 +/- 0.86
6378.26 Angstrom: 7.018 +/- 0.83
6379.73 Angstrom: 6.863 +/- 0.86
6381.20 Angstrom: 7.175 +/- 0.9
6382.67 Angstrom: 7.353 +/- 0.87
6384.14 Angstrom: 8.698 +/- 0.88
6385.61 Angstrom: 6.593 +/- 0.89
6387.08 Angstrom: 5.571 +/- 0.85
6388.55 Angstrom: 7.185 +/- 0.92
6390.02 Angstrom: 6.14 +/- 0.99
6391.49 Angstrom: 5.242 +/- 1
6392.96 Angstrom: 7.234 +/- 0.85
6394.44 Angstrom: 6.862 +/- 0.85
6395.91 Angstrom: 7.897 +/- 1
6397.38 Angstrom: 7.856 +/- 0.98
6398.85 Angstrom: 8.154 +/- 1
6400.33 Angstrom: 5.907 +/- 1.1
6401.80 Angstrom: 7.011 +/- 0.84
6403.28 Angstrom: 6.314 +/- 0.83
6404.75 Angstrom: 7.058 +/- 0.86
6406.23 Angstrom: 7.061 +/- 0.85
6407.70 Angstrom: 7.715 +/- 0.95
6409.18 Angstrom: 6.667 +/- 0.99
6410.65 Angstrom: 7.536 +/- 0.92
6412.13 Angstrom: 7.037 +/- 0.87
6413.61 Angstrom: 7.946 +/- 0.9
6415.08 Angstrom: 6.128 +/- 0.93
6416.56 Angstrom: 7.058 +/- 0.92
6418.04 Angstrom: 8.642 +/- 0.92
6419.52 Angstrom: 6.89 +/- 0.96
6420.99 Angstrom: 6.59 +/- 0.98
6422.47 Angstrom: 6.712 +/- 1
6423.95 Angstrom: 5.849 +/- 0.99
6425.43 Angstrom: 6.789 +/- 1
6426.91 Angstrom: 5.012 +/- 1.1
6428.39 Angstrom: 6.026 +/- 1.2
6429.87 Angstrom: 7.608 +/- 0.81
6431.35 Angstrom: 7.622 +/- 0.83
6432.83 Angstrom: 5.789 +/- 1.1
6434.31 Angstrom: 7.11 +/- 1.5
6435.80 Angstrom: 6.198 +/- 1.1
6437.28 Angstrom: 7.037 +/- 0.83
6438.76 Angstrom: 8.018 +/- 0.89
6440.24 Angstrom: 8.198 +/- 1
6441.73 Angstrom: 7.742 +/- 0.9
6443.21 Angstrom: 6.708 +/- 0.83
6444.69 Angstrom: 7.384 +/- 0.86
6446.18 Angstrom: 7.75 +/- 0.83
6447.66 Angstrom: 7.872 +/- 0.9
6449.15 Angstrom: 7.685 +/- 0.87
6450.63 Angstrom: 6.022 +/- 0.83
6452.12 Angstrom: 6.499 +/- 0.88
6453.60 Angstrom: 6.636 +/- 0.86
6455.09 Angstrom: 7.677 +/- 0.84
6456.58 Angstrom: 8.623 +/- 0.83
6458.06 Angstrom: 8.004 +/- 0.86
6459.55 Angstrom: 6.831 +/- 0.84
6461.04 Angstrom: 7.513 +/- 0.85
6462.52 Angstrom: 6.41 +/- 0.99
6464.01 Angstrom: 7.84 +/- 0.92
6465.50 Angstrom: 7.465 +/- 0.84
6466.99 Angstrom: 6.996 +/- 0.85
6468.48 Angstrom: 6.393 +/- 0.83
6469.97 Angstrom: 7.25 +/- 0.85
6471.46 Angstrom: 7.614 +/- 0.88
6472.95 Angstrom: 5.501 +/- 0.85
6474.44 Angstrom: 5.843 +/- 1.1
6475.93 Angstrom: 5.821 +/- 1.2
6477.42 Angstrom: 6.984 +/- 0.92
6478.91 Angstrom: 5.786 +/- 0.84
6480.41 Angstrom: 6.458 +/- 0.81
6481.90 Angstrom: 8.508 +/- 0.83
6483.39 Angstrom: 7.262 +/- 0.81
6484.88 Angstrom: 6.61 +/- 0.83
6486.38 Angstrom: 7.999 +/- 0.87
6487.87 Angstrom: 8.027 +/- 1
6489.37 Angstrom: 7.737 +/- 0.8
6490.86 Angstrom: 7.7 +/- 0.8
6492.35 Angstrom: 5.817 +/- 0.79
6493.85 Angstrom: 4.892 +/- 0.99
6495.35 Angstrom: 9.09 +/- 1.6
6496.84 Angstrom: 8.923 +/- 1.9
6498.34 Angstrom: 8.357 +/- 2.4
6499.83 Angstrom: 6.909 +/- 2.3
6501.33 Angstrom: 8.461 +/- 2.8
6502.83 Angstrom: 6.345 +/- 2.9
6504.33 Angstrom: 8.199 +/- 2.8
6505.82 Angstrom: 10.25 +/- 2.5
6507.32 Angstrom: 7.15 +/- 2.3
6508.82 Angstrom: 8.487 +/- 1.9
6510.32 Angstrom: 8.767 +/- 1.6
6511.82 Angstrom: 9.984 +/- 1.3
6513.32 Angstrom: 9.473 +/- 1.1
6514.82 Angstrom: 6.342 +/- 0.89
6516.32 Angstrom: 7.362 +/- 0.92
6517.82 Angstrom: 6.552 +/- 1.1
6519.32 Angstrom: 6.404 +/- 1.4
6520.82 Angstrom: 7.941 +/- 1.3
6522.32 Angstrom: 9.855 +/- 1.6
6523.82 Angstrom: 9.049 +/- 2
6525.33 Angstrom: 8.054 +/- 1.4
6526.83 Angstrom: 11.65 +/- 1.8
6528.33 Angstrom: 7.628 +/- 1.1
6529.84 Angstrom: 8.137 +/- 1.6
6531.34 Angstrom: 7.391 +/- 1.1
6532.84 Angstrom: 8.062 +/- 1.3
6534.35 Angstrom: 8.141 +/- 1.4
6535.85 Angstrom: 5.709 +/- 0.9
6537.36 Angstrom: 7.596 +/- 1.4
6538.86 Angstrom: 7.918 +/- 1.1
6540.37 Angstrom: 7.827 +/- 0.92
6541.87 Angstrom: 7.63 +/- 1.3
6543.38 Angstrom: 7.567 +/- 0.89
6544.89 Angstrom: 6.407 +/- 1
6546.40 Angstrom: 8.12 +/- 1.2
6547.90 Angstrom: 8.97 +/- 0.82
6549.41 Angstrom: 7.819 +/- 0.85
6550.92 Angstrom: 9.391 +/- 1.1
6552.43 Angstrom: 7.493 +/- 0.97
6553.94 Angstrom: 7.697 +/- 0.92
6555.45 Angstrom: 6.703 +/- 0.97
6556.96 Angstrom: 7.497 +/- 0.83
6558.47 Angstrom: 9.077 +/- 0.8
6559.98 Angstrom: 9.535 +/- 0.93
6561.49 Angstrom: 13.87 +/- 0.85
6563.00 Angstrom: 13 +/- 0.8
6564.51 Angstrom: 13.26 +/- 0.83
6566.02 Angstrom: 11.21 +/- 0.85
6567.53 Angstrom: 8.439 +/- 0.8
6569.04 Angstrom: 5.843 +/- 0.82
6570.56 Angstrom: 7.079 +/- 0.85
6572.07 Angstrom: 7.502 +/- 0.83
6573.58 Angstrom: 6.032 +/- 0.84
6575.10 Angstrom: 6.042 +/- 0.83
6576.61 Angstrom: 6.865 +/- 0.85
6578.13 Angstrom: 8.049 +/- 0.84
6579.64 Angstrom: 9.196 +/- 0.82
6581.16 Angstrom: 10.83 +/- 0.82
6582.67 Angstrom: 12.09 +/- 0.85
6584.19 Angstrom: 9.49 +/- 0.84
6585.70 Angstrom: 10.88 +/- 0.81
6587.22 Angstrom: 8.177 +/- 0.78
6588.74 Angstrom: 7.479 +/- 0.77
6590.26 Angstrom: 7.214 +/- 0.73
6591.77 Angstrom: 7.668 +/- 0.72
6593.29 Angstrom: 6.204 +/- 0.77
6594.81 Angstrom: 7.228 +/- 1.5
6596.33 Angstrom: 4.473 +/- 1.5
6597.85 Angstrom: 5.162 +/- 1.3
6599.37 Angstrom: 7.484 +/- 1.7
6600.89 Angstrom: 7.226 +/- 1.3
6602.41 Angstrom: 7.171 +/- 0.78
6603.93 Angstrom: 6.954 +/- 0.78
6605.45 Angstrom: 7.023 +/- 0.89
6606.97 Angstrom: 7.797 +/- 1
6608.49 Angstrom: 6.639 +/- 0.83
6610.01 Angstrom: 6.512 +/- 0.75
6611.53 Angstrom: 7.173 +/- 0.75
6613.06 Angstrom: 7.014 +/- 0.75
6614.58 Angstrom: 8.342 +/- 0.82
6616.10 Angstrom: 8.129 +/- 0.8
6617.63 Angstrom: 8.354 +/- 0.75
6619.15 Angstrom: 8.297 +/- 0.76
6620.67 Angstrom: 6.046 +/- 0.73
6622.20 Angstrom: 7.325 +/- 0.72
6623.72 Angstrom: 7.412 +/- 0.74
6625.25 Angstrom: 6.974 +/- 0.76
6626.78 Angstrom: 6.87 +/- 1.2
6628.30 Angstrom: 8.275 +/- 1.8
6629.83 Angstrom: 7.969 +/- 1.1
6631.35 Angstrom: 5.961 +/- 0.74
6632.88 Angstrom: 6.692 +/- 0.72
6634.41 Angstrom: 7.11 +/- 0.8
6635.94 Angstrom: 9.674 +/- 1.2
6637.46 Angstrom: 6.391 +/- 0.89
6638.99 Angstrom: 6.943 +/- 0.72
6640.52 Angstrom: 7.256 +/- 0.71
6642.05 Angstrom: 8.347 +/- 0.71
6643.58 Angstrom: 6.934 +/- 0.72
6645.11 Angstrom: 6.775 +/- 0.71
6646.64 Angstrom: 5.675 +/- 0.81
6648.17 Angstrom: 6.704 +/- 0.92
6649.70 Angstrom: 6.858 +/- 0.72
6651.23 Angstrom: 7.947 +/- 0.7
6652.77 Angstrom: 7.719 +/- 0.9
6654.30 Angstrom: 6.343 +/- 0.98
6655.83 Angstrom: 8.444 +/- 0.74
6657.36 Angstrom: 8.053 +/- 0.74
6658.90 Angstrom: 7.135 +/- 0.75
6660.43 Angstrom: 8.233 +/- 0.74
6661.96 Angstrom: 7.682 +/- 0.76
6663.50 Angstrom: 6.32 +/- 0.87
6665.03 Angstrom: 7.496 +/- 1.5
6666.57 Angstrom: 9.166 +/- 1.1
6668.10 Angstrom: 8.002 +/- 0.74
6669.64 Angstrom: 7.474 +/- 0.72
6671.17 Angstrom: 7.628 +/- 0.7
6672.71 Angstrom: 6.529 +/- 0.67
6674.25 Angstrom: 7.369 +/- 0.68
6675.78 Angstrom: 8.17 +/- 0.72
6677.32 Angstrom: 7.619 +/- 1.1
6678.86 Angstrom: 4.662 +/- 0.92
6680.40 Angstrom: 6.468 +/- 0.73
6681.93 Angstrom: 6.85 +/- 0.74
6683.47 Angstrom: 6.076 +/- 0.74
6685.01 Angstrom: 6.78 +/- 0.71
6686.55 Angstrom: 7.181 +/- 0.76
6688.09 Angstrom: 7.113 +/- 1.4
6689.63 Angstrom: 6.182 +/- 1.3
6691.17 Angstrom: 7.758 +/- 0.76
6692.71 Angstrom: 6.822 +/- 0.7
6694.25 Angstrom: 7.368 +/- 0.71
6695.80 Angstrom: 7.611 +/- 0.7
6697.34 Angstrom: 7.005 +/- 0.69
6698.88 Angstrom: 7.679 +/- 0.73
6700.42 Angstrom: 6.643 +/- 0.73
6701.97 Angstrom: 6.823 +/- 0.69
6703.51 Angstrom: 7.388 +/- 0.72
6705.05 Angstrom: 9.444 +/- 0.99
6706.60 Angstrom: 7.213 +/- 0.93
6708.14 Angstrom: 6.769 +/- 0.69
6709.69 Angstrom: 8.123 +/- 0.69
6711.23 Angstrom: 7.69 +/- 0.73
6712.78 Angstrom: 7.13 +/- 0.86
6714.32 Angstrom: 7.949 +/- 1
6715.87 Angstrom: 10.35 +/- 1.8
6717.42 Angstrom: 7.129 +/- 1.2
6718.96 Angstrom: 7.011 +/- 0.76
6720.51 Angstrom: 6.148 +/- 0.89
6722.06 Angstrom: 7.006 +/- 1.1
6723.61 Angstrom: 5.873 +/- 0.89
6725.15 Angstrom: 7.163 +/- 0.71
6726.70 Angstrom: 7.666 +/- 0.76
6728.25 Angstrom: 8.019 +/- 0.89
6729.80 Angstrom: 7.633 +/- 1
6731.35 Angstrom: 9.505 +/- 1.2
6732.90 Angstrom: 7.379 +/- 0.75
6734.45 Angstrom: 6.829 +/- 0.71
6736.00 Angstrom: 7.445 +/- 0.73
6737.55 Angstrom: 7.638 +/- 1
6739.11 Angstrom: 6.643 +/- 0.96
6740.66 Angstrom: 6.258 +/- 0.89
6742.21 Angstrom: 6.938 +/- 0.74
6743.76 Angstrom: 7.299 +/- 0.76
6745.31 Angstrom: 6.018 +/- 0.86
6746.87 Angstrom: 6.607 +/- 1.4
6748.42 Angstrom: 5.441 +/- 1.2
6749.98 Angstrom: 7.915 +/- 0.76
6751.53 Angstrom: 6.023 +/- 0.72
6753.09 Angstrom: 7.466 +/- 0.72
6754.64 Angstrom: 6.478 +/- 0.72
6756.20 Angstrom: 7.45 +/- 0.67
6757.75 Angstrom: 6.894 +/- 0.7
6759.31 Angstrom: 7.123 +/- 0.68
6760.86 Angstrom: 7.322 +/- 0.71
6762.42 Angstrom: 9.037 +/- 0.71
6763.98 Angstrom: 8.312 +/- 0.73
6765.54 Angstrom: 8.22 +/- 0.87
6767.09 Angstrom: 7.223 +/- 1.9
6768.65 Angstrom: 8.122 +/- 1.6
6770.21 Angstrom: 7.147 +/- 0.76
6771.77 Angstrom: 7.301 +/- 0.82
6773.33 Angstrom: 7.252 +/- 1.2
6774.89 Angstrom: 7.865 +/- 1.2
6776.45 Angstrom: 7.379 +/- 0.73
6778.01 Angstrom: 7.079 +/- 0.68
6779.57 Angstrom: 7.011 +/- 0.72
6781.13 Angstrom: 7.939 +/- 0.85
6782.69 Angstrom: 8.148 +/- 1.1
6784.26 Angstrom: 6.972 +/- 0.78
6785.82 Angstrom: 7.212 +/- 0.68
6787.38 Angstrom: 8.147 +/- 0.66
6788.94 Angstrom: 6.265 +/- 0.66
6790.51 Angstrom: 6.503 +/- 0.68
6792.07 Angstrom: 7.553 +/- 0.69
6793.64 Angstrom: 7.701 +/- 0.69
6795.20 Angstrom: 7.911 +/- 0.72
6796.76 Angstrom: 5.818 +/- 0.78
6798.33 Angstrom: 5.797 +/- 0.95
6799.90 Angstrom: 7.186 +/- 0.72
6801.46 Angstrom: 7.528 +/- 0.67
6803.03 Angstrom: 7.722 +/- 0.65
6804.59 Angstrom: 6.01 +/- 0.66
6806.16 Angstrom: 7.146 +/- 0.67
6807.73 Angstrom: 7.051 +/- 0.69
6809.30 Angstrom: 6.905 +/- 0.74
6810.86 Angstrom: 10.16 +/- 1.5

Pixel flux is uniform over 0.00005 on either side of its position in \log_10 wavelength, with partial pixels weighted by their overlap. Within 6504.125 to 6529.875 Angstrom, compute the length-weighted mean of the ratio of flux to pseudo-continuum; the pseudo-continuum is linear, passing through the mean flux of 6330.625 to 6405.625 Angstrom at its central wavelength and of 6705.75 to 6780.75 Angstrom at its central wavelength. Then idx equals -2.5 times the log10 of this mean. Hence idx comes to -0.167 mag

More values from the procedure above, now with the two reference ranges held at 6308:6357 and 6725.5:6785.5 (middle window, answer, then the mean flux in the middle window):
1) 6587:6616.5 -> 0.03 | 7.02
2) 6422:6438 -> 0.10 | 6.52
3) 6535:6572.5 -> -0.18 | 8.54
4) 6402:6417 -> 0.01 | 7.05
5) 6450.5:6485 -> 0.03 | 6.96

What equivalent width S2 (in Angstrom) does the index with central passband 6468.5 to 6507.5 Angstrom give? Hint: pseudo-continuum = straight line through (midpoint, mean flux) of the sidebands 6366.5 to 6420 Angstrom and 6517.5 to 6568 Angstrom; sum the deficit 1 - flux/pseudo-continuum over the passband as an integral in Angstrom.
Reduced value 3.9 Angstrom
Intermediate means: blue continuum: 7.16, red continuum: 8.6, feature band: 7.27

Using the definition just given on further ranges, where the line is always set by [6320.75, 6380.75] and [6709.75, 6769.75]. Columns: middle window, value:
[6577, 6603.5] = -2.52 Angstrom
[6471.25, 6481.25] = 1.38 Angstrom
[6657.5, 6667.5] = -0.54 Angstrom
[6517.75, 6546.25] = -2.54 Angstrom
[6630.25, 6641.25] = 0.19 Angstrom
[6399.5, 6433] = 1.72 Angstrom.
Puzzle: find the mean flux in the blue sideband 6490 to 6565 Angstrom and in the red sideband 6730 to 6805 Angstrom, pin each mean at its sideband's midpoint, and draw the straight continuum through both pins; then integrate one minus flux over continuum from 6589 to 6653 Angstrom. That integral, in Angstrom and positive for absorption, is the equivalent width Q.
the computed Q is 5.93 Angstrom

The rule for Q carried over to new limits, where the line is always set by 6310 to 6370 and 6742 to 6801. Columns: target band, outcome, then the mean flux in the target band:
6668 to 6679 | -0.2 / 7.27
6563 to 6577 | -2.3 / 8.33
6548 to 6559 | -1.3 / 7.99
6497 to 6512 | -2.4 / 8.25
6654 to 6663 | -0.6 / 7.68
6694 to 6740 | -1.8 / 7.47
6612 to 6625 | -0.8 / 7.58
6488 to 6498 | -0.5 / 7.44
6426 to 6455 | 0.3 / 7.01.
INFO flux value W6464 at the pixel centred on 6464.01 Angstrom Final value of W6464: 7.84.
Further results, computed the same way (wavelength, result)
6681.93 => 6.85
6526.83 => 11.65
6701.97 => 6.823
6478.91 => 5.786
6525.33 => 8.054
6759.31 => 7.123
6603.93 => 6.954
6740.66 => 6.258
